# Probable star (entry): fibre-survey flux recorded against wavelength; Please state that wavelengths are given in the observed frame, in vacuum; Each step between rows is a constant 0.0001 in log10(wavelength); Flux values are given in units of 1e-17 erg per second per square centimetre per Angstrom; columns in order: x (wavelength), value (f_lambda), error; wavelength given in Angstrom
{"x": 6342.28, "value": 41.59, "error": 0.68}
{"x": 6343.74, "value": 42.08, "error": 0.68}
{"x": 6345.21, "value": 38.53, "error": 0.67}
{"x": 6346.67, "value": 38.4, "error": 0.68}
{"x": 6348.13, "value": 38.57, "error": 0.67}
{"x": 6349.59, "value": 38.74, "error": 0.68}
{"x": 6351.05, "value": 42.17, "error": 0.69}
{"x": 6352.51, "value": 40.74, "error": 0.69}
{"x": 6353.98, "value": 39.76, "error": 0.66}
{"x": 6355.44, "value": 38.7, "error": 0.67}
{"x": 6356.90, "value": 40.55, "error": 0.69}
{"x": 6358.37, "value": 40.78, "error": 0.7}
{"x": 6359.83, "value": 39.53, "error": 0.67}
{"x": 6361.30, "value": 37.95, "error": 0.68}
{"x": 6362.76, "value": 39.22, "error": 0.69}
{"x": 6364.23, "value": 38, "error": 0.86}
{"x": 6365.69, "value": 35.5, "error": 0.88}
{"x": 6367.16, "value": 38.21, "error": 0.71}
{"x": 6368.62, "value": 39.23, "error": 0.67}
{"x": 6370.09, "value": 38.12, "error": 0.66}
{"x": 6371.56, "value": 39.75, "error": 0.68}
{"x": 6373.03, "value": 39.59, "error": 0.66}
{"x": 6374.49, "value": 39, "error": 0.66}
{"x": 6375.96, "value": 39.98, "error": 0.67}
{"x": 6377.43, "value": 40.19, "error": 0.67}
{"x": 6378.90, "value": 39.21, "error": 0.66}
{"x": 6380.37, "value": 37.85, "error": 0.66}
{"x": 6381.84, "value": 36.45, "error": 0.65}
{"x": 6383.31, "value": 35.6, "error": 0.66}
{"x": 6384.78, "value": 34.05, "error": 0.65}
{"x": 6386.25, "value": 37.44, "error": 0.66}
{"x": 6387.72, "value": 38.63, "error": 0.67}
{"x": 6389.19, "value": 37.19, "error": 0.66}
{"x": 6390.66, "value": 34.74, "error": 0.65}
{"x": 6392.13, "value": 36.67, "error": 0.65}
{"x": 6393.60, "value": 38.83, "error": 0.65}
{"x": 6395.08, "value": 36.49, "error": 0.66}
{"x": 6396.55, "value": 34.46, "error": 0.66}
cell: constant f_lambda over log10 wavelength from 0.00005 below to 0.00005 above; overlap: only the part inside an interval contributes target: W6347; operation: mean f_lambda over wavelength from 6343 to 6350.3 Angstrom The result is 39.2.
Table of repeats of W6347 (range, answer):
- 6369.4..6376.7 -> 39.3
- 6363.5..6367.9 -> 37.3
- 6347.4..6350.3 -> 38.7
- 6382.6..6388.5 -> 36.5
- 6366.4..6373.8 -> 39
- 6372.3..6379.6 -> 39.6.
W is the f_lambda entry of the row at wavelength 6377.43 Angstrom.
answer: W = 40.19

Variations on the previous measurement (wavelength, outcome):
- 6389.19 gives 37.19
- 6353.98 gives 39.76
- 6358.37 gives 40.78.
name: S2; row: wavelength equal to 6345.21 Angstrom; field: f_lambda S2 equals 38.53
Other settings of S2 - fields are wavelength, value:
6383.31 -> 35.6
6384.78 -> 34.05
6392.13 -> 36.67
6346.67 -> 38.4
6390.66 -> 34.74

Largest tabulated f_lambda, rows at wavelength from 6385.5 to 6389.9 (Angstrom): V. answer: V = 38.63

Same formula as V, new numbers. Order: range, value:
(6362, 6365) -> 39.22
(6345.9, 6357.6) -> 42.17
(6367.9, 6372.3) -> 39.75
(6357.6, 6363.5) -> 40.78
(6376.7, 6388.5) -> 40.19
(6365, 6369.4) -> 39.23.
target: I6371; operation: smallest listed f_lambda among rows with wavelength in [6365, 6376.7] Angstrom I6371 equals 35.5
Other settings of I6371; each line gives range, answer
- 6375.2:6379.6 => 39.21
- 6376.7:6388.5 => 34.05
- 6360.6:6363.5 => 37.95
